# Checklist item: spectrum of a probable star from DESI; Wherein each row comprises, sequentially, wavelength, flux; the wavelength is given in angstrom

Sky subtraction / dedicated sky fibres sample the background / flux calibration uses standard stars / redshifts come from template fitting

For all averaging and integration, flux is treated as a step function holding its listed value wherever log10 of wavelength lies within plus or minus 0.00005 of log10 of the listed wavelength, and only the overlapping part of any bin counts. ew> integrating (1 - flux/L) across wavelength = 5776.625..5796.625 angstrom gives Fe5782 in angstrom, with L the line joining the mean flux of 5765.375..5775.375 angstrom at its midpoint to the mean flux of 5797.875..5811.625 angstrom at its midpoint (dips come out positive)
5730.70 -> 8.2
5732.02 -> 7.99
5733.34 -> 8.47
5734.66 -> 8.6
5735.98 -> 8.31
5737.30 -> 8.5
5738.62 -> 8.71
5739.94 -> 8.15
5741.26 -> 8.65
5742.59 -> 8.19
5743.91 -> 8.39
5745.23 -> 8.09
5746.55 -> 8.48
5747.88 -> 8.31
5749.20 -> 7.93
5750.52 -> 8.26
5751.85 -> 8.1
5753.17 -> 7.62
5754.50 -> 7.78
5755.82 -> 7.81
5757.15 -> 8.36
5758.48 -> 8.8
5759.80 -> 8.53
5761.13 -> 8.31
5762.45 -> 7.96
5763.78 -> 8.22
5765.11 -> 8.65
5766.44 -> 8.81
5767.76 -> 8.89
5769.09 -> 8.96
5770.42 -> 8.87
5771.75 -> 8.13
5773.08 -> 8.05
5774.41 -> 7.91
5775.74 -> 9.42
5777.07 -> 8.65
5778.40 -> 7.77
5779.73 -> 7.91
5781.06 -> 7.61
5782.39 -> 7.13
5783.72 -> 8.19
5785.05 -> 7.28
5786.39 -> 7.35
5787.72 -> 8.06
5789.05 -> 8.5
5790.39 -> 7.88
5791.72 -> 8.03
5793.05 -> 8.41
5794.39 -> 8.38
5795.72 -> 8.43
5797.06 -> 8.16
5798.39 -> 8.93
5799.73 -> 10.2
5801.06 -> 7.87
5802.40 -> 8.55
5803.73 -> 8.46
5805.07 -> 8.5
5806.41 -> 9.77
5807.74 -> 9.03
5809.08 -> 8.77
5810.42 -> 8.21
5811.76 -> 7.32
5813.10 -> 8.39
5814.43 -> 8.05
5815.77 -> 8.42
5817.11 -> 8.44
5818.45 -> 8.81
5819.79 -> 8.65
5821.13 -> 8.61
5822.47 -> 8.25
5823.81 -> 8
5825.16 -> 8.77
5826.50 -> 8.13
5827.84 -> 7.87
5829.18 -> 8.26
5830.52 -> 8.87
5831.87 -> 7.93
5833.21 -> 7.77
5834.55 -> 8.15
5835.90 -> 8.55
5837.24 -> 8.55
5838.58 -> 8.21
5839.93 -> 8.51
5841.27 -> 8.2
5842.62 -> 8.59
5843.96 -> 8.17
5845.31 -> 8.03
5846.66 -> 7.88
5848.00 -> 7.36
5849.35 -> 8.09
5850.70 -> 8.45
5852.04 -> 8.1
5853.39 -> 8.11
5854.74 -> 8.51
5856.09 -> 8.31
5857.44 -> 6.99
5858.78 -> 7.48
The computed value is 1.6 angstrom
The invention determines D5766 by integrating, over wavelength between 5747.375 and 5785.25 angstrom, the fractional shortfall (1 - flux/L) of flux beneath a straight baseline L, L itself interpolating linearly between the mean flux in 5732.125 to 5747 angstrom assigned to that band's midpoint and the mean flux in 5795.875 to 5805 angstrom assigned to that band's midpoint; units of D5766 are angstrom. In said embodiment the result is 1.29 angstrom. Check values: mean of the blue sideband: 8.4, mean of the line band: 8.23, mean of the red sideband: 8.67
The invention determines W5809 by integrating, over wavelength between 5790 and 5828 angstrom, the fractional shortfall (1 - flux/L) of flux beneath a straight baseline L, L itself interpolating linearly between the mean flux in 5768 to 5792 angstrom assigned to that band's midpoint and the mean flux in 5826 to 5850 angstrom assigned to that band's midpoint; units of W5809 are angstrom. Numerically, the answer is -1.5 angstrom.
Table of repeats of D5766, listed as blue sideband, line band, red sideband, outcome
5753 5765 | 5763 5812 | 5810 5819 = -0.9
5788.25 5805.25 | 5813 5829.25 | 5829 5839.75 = 0.0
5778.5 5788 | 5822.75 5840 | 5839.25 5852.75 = -0.5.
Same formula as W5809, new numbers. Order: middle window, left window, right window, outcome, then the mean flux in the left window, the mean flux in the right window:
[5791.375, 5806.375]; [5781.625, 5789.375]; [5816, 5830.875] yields -1.2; 7.72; 8.41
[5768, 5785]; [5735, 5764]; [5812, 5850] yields 0.1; 8.25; 8.26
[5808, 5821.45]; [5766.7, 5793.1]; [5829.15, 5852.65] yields -0.3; 8.16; 8.2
